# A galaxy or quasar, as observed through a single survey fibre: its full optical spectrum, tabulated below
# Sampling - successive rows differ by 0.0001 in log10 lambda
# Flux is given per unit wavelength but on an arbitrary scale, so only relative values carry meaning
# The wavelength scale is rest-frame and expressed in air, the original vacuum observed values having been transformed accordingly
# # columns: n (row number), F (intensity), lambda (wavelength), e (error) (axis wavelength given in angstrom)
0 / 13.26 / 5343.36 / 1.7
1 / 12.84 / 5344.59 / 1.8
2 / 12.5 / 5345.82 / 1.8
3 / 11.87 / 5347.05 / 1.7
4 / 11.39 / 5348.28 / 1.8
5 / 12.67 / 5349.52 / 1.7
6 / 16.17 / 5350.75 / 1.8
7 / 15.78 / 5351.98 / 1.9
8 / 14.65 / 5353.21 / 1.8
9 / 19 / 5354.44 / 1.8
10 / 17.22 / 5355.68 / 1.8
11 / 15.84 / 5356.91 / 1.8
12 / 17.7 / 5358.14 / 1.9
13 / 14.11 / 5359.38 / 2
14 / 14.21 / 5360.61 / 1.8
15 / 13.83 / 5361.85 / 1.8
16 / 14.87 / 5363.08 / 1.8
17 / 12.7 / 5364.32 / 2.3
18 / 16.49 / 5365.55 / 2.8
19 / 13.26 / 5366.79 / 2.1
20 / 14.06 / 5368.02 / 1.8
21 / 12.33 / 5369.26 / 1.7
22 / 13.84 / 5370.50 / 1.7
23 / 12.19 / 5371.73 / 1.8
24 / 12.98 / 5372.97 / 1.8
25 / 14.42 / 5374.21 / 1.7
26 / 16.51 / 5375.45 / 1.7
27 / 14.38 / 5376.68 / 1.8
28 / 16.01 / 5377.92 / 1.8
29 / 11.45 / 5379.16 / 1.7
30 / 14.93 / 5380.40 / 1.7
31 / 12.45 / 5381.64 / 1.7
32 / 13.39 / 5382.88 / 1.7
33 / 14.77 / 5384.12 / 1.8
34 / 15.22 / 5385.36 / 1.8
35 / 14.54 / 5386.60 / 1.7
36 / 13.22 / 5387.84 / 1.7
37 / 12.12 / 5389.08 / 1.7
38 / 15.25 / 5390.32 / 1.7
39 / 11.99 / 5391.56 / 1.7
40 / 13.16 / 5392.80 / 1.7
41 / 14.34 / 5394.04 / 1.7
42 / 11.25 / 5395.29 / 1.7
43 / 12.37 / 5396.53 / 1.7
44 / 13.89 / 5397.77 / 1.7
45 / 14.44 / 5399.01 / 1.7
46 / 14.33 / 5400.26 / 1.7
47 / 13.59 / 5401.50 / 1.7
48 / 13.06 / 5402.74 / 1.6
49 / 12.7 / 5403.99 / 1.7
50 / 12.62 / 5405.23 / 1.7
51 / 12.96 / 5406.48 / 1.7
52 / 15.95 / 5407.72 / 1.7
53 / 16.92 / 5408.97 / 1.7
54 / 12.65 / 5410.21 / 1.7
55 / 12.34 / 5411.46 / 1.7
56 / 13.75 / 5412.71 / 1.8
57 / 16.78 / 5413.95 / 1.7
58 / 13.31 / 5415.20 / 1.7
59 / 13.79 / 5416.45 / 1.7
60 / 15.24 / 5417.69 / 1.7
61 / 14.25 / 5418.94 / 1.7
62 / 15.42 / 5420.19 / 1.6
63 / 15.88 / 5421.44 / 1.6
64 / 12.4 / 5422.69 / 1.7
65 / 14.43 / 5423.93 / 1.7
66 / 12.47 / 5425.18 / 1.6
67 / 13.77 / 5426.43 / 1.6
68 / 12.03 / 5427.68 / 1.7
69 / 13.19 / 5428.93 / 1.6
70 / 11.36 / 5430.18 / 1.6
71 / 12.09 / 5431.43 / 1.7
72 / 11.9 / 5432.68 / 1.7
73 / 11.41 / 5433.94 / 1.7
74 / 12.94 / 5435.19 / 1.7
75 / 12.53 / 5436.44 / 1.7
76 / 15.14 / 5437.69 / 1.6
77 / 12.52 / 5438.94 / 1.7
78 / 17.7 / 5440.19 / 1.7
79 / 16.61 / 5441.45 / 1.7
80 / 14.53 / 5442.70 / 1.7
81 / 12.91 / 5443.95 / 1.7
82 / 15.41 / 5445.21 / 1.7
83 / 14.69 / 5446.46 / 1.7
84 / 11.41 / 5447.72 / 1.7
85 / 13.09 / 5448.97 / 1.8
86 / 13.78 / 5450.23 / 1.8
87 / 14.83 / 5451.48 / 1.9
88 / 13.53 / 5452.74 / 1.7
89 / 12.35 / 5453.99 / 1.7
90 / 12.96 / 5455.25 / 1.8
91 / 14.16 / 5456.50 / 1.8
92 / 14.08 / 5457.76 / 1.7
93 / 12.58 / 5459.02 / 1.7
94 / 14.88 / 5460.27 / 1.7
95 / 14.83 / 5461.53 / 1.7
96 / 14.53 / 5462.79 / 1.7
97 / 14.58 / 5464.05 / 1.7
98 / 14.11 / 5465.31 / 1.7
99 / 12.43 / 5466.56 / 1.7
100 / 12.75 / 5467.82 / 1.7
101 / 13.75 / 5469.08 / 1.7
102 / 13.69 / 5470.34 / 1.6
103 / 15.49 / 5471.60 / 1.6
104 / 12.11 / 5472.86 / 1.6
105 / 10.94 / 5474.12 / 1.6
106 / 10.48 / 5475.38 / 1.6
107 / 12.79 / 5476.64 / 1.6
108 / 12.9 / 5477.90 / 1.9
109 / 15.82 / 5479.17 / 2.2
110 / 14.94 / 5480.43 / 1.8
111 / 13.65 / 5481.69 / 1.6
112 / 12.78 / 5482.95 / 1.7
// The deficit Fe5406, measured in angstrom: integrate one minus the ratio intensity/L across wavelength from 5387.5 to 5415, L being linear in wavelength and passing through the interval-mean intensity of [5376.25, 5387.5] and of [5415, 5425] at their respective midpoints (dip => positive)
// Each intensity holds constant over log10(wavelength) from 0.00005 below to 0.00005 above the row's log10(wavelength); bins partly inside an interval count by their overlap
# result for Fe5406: 1.1 angstrom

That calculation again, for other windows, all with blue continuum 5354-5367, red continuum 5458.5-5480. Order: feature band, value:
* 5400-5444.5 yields 1.67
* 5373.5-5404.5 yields 2.37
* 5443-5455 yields 0.23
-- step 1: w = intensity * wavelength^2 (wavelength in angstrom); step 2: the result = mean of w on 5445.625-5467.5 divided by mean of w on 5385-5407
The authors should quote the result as 1.05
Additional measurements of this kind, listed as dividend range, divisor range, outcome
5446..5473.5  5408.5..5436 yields 1.02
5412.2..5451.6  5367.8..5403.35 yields 1.03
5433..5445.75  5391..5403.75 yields 1.08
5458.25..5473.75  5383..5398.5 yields 1.05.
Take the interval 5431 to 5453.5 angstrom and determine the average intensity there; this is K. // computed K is 13.7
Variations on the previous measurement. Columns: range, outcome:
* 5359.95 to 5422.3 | 13.9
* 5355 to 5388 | 14.3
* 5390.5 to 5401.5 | 13.3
